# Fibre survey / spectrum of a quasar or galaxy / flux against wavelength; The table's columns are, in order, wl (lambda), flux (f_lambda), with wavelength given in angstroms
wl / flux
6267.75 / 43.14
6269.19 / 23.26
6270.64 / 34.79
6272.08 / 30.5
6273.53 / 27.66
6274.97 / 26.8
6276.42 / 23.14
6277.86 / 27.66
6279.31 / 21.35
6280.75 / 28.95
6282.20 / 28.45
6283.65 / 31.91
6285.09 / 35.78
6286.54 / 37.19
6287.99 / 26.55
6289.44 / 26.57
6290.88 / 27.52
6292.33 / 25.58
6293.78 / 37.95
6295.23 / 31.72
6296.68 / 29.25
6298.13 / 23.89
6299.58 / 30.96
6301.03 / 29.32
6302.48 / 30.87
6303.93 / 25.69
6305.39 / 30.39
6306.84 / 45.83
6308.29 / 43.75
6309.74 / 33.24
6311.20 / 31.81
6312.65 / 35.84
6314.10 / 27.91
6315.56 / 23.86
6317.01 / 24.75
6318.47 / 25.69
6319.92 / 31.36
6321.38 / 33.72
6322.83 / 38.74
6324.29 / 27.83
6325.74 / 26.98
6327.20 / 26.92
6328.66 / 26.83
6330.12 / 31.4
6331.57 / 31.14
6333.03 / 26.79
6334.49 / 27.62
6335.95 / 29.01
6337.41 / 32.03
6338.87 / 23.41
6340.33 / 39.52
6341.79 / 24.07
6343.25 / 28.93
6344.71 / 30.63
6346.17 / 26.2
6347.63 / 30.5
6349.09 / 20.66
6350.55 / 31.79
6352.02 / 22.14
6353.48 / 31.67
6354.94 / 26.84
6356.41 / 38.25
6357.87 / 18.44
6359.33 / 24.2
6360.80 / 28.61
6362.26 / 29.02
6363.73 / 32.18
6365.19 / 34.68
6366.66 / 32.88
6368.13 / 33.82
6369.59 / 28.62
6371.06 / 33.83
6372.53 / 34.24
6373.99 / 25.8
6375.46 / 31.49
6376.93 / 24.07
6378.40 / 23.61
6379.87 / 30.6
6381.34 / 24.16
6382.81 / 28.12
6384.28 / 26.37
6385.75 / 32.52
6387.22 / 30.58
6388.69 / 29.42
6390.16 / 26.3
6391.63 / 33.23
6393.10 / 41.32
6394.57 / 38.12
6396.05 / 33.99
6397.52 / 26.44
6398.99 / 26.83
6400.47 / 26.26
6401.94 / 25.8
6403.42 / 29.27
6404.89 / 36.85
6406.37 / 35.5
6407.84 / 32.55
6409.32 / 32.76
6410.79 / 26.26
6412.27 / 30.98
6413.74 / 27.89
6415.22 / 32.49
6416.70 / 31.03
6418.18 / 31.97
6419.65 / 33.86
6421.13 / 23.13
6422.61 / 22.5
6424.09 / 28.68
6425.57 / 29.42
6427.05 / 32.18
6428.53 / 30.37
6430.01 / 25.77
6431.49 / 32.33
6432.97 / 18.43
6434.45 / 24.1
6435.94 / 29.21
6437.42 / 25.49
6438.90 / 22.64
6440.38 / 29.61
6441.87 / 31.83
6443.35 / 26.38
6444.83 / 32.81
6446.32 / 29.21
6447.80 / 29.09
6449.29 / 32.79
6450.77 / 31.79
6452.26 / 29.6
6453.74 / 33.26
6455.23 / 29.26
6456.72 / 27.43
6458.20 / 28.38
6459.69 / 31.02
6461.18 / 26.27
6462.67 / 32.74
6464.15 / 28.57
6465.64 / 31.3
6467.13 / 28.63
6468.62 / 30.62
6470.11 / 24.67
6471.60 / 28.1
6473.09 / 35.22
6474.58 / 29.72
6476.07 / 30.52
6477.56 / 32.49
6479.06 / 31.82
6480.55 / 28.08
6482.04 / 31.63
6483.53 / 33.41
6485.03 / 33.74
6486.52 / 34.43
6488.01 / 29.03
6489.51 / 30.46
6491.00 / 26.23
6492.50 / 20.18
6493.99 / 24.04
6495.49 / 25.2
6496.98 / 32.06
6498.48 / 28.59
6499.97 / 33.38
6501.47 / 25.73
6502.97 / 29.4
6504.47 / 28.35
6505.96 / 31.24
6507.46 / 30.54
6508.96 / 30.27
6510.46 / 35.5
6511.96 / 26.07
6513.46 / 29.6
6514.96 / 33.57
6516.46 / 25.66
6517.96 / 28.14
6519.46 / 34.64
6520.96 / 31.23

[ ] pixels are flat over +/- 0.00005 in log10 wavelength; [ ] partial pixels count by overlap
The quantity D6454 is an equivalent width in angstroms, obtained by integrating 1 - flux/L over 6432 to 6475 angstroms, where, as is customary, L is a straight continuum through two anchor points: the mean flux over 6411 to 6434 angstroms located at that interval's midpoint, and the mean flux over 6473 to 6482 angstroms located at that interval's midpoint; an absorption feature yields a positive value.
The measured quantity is 1.56 angstroms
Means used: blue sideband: 28.6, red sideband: 31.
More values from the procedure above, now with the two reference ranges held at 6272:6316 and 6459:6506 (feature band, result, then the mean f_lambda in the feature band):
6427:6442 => 1.4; 27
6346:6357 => 0.6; 28.5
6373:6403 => 0.6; 29.3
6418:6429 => 0.4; 28.8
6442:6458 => -0.3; 30.2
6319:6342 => 0.2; 29.9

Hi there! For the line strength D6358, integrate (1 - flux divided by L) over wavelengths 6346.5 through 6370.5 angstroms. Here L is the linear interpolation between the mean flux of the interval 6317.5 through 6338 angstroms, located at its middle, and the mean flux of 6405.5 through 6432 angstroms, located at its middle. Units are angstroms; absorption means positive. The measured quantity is 0.6 angstroms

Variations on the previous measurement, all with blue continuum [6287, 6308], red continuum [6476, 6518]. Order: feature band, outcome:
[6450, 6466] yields -0.1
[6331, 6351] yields 1.1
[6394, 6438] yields 1.0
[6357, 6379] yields 0.8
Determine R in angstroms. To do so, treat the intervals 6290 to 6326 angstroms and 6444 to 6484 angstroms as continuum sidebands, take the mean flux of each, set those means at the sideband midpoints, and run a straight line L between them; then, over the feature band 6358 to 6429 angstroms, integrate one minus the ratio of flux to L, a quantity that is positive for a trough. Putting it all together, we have 1.4 angstroms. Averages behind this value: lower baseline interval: 31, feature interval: 30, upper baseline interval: 30.3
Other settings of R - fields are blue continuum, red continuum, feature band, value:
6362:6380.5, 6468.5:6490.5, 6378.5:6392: 0.8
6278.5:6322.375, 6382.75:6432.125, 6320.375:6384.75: 3.0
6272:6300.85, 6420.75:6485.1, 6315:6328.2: 0.0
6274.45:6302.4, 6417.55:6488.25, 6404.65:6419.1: -1.1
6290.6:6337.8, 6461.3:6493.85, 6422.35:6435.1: 1.2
